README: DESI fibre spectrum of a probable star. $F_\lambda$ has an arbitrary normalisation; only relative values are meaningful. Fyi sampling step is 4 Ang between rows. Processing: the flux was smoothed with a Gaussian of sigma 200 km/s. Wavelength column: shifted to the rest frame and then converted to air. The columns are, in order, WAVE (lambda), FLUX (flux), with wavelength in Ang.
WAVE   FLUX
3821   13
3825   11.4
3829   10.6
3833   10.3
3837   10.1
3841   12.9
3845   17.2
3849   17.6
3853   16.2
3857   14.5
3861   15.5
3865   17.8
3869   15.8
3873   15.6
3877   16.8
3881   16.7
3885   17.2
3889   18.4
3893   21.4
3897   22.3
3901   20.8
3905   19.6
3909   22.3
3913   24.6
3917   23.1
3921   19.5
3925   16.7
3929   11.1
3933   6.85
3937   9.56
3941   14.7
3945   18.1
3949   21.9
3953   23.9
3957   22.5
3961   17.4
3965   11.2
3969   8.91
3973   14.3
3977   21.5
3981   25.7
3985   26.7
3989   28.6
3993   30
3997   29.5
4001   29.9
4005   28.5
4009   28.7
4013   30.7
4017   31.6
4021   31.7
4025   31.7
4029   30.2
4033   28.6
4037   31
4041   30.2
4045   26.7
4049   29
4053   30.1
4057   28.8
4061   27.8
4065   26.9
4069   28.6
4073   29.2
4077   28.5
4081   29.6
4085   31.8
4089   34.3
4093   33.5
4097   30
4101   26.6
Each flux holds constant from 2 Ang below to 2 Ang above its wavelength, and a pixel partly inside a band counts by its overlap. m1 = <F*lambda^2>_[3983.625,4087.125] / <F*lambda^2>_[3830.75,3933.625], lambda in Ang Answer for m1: 1.86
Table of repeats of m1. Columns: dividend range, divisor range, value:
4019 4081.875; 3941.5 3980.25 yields 1.71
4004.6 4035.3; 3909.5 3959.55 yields 1.77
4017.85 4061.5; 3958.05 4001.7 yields 1.39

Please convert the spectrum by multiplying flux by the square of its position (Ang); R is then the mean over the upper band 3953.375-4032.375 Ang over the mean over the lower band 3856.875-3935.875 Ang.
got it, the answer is 1.49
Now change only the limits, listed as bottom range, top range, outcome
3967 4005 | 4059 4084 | 1.23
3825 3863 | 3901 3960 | 1.39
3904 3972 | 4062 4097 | 1.90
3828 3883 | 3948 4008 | 1.63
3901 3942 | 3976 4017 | 1.73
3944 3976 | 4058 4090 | 1.79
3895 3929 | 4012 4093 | 1.57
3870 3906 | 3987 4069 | 1.70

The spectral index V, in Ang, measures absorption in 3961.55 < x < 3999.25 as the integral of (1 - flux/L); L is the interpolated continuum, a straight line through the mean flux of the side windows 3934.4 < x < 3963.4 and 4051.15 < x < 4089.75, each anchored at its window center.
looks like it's -0.9 Ang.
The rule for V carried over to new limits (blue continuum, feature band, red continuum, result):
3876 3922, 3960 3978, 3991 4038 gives 8.3 Ang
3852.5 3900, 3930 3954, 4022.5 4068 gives 7.5 Ang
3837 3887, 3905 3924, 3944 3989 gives -4.2 Ang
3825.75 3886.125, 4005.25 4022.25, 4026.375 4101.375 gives -2.8 Ang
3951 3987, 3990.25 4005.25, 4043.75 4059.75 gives -4.7 Ang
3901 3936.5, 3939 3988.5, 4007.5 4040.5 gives 8.6 Ang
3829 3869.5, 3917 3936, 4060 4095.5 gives 5.1 Ang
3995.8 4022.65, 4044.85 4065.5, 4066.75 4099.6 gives 1.3 Ang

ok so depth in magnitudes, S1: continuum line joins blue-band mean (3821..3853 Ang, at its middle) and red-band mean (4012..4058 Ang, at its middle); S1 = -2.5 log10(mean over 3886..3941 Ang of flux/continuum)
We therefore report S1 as 0.07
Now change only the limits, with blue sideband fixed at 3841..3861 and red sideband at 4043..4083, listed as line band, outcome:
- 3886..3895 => -0.075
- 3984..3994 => -0.179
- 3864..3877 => 0.048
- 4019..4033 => -0.172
